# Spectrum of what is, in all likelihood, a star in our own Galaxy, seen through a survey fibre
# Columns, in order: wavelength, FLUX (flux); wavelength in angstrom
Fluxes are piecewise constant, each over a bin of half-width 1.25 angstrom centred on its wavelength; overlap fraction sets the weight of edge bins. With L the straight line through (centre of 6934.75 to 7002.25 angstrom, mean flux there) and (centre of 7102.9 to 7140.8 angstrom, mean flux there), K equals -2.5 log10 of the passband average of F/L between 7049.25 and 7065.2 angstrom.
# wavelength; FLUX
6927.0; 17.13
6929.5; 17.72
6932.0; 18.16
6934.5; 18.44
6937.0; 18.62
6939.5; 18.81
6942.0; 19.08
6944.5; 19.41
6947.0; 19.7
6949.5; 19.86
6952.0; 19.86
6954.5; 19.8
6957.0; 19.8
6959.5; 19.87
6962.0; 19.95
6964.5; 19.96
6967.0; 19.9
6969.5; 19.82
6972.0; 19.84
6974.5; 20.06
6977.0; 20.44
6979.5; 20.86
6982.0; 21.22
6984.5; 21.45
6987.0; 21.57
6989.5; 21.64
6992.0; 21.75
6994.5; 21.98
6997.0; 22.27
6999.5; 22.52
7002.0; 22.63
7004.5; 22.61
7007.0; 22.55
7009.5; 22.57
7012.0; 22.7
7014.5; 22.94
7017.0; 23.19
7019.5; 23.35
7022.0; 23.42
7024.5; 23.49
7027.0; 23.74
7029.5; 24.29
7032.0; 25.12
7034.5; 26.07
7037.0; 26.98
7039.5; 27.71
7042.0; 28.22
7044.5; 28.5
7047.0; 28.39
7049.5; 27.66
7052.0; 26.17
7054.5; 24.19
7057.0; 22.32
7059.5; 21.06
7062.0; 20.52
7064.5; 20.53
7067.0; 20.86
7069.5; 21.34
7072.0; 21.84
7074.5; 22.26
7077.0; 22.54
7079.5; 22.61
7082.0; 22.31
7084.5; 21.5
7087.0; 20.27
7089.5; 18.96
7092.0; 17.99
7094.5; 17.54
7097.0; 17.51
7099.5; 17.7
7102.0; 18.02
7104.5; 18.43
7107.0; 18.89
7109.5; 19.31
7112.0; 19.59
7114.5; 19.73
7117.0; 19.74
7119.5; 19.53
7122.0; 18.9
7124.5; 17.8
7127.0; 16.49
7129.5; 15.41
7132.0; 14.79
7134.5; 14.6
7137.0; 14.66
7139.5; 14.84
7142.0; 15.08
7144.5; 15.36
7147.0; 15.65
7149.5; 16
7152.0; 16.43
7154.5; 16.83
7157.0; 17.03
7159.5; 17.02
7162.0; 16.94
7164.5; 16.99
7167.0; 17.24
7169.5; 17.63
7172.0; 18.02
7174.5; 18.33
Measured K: -0.22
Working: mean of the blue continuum 20.4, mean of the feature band 23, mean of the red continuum 17.5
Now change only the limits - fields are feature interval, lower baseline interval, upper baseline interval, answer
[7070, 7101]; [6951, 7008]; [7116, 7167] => -0.124 mag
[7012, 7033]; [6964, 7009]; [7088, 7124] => -0.152 mag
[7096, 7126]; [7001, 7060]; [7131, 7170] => 0.005 mag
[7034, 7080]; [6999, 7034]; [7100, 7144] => -0.150 mag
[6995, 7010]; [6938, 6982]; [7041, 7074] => -0.043 mag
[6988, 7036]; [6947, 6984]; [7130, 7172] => -0.208 mag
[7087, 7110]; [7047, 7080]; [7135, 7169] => 0.104 mag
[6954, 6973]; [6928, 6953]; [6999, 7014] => 0.019 mag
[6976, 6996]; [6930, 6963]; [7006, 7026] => 0.002 mag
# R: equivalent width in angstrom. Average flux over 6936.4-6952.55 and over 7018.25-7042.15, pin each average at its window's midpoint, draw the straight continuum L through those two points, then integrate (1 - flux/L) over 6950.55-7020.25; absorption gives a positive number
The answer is 2.5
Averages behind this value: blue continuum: 19.3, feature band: 21.3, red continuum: 25.1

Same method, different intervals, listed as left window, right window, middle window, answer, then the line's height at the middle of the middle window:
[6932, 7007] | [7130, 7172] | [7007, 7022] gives -2.8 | 19.4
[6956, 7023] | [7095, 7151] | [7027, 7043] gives -4.9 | 20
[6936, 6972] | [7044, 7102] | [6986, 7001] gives -1.2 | 20.3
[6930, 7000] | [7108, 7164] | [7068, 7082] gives -3.1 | 18.1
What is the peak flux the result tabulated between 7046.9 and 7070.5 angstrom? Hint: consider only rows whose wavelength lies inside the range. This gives 28.39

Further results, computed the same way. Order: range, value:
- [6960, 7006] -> 22.63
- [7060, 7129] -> 22.61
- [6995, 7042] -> 28.22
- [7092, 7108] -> 18.89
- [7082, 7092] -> 22.31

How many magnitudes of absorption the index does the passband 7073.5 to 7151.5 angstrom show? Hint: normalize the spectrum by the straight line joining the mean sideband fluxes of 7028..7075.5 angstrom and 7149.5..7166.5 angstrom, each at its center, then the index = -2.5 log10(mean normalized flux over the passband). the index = 0.11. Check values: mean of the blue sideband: 24.4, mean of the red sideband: 16.8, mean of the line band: 18.2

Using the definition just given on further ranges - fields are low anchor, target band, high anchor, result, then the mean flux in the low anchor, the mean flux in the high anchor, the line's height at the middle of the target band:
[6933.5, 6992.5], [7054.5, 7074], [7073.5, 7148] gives -0.141 mag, 20.1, 18.3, 18.8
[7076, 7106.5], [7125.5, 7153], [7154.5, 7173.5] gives 0.171 mag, 19.6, 17.3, 18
